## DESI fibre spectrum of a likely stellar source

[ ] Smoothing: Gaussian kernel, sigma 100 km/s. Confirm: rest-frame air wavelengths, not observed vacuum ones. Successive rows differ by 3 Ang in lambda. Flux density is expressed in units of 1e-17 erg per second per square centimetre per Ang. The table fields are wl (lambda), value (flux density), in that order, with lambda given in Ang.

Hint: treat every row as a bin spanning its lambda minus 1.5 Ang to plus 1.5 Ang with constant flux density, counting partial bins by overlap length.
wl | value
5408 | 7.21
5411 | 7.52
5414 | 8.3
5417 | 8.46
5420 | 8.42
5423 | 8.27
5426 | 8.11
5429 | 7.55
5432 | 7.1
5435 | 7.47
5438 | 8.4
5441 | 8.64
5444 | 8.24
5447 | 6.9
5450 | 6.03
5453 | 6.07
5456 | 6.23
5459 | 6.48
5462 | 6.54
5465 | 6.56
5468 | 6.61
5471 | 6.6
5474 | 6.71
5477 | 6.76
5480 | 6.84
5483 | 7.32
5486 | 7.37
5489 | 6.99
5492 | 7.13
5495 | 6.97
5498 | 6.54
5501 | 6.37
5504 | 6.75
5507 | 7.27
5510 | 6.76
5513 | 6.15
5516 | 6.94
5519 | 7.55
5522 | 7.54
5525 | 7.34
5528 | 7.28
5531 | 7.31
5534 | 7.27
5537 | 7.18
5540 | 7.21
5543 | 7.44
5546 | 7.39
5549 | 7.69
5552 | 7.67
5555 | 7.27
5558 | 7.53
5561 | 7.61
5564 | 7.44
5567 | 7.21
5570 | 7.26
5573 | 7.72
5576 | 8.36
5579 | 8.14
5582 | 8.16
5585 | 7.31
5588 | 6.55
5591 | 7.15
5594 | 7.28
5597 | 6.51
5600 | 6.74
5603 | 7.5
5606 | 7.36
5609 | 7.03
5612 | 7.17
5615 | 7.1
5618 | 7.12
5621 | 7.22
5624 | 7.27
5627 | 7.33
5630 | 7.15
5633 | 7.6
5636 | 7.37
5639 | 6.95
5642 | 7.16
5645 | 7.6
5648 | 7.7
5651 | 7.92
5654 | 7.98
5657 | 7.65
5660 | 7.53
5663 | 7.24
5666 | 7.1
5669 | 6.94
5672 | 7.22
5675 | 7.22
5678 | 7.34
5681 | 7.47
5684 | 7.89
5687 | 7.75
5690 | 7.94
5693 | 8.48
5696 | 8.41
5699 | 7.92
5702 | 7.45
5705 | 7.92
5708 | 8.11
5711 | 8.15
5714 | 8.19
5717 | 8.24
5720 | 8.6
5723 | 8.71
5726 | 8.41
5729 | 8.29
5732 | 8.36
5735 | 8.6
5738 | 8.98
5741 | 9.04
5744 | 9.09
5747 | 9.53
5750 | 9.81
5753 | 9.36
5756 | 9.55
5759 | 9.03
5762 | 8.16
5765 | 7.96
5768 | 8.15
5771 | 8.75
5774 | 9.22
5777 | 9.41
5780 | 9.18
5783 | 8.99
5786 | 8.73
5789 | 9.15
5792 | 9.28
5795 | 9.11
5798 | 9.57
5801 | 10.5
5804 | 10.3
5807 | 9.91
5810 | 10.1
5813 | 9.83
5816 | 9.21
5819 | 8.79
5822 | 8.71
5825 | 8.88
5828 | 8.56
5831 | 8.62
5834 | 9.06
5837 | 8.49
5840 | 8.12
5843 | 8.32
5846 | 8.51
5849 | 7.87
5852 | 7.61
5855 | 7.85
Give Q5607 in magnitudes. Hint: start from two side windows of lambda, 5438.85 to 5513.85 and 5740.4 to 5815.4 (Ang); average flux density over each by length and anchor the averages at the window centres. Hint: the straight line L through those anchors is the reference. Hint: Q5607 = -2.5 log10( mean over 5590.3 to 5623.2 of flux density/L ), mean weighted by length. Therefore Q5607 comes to 0.11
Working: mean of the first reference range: 6.85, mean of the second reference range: 9.27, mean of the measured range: 7.11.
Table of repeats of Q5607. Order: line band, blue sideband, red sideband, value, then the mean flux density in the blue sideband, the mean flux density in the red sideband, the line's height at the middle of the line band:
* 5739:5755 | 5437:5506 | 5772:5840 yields -0.065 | 6.91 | 9.23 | 8.82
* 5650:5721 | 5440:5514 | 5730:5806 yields 0.093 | 6.83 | 9.11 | 8.46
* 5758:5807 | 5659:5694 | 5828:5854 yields -0.137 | 7.5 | 8.33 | 8.03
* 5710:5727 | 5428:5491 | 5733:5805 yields 0.050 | 7.02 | 9.13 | 8.79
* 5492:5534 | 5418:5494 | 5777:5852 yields 0.072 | 7.18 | 9.05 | 7.48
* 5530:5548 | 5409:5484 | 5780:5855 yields 0.058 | 7.28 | 8.99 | 7.71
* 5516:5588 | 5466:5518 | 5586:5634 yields -0.075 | 6.83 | 7.13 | 6.98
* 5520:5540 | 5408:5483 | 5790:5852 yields 0.053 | 7.28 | 9.05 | 7.68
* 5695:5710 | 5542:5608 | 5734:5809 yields 0.080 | 7.42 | 9.18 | 8.56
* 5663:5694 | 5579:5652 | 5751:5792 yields 0.061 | 7.27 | 8.92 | 7.94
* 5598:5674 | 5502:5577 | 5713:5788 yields 0.098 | 7.31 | 8.82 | 8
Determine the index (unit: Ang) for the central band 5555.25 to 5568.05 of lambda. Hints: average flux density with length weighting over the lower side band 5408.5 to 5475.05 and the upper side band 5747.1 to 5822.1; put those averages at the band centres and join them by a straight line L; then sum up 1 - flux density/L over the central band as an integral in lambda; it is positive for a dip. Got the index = 0.90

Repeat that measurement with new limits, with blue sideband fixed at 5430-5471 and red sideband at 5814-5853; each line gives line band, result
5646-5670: 1.0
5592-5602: 0.9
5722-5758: -3.6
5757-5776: -0.7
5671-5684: 0.9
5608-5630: 1.5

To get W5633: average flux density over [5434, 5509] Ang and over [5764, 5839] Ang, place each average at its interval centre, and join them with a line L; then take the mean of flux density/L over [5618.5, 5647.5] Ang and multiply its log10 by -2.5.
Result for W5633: 0.102 mag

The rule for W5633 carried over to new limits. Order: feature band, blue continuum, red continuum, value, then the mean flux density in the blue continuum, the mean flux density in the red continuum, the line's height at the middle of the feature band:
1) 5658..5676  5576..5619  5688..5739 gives 0.09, 7.26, 8.27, 7.87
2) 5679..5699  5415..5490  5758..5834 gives 0.07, 7.24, 9.12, 8.54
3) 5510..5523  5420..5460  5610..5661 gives 0.06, 7.4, 7.4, 7.4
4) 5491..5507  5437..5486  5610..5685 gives 0.04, 6.93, 7.36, 7.02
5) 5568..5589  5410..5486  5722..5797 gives 0.04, 7.29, 8.92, 7.97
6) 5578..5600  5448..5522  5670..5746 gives 0.02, 6.75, 8.15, 7.4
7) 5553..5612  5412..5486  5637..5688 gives 0.00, 7.28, 7.45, 7.38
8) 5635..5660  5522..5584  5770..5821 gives 0.10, 7.52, 9.41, 8.26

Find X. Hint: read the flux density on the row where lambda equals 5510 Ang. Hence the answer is 6.76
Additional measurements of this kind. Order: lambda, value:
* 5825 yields 8.88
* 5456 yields 6.23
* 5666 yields 7.1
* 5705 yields 7.92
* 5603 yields 7.5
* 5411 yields 7.52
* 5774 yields 9.22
